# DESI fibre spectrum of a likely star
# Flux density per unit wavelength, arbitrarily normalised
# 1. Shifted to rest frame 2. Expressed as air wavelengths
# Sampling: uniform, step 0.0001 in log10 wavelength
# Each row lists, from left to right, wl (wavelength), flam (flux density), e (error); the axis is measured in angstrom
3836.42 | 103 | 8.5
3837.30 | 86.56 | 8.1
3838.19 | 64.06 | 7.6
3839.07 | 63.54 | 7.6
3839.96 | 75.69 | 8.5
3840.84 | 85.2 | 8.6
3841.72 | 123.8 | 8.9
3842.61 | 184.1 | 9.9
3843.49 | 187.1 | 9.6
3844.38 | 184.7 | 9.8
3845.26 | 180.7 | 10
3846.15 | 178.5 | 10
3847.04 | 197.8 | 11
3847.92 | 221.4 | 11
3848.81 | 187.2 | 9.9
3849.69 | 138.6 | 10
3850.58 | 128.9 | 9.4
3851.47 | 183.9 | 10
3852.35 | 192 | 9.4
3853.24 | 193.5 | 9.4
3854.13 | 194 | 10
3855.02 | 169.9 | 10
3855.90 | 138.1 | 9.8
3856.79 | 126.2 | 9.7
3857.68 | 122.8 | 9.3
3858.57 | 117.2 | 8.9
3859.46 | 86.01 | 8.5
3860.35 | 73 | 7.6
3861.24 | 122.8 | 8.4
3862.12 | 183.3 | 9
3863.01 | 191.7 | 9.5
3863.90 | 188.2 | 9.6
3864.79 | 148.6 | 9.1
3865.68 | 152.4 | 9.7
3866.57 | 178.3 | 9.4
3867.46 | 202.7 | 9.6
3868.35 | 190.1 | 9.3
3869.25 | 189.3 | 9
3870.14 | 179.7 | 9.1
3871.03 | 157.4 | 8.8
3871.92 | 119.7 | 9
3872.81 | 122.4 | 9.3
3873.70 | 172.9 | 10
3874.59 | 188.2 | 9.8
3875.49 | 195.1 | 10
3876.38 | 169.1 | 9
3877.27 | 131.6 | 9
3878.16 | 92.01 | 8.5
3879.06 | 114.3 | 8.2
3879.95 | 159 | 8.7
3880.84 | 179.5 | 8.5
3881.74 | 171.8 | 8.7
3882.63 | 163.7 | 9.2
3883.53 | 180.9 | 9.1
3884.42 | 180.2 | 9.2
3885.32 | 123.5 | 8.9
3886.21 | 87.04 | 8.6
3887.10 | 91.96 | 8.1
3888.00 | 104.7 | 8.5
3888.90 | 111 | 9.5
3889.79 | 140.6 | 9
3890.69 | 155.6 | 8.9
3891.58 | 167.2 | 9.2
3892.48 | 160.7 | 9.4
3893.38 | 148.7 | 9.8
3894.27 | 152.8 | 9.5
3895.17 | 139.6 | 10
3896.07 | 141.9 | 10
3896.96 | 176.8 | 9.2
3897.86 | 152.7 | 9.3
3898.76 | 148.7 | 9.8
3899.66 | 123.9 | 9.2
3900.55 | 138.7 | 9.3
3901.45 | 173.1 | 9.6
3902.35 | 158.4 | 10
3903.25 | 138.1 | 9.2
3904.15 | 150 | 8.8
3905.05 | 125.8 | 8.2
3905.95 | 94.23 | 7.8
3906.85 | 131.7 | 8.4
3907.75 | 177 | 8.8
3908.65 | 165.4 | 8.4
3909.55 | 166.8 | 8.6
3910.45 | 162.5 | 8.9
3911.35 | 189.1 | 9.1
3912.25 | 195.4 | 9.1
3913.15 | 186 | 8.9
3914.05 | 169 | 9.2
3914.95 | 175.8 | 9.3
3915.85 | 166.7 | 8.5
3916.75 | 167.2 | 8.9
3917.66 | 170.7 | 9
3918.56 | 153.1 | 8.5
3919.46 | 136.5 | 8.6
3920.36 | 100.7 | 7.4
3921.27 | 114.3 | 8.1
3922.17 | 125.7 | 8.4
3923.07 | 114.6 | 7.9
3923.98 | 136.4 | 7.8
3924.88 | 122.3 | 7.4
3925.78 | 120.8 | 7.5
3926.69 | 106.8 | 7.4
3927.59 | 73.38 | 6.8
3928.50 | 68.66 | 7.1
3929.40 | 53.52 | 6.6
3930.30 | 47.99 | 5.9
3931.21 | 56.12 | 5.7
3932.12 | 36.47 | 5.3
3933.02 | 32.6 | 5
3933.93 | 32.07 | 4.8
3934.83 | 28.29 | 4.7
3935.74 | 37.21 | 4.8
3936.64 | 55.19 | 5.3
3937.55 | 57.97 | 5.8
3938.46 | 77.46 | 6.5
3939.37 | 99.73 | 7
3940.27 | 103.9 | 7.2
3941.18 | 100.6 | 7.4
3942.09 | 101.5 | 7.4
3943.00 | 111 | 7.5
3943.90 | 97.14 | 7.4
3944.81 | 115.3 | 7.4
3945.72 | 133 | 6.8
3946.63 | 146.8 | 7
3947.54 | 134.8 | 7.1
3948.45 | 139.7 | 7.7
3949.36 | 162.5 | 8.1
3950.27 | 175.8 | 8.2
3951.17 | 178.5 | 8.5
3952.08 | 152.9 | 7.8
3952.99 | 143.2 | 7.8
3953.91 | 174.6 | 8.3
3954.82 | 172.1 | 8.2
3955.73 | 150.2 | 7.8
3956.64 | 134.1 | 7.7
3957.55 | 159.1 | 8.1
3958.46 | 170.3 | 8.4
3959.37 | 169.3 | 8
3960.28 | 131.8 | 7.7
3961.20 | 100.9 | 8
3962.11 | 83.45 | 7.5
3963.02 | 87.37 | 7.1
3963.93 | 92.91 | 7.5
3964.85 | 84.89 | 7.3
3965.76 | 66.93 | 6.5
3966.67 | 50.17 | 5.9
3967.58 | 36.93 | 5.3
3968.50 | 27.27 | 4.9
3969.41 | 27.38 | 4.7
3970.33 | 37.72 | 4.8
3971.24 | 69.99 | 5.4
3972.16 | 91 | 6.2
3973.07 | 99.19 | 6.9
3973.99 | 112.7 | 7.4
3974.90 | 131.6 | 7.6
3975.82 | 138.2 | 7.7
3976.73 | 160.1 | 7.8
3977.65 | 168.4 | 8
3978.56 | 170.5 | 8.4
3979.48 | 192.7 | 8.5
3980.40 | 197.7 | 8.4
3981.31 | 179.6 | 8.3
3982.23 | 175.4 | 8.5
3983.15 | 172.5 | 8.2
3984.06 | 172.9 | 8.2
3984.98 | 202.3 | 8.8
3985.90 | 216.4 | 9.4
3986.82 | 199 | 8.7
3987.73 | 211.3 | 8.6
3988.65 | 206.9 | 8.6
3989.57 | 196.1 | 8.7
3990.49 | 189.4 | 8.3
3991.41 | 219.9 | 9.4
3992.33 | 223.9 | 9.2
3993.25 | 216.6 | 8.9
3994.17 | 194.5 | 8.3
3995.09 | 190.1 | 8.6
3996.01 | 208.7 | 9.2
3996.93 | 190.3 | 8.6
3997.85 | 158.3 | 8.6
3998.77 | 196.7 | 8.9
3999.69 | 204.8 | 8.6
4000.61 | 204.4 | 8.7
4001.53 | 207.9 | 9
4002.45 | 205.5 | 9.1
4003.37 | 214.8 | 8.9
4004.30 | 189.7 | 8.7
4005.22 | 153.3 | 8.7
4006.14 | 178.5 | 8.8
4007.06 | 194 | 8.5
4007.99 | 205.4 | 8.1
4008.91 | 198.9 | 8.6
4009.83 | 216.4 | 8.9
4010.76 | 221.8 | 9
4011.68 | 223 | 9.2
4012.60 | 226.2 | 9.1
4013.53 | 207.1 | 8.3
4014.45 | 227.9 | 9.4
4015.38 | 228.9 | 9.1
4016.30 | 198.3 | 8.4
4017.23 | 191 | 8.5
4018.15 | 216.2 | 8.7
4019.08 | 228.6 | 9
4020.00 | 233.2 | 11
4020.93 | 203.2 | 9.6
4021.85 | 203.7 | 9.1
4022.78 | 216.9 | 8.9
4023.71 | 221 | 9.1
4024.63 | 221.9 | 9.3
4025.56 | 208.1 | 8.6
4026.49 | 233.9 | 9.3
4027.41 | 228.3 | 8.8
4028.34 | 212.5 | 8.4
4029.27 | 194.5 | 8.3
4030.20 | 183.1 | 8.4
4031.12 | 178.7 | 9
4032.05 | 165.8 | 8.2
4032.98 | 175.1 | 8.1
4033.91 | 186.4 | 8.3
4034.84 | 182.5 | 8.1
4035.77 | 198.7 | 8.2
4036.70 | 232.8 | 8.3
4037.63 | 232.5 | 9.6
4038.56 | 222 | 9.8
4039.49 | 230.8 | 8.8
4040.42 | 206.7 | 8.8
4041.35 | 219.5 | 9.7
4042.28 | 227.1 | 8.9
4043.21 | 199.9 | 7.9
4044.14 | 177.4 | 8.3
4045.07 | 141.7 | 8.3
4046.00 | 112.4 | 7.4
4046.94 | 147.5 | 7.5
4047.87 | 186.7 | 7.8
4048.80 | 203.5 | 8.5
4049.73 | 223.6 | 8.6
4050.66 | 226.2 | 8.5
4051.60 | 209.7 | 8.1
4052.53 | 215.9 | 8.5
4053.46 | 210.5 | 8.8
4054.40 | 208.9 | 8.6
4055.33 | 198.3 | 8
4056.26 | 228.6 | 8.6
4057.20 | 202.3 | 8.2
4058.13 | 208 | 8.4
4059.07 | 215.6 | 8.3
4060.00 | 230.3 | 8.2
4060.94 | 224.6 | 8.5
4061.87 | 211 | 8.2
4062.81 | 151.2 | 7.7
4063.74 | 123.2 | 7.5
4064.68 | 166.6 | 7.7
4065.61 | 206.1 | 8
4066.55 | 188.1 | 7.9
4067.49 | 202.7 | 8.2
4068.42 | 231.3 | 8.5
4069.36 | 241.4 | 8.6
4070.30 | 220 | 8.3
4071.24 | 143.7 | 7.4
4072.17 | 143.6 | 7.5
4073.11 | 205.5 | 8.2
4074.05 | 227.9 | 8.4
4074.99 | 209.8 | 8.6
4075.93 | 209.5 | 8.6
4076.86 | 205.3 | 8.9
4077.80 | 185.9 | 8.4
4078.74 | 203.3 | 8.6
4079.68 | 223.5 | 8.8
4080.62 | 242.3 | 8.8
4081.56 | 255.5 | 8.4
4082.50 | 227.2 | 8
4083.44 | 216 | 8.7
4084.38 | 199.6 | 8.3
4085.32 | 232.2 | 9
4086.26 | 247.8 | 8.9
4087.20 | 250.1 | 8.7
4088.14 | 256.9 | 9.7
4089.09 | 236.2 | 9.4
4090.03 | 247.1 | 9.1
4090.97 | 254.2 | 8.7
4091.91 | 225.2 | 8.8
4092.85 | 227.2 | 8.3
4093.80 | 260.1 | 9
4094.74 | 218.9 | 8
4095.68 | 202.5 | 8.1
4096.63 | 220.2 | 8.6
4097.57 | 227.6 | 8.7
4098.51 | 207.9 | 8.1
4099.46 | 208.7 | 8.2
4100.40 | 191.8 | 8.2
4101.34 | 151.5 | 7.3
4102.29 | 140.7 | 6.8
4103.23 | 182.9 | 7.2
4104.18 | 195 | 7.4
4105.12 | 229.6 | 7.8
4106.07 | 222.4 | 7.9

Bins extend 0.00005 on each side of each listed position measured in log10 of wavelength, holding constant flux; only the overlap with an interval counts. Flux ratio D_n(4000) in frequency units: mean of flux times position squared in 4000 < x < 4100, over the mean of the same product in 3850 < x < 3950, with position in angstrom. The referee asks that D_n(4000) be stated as 1.7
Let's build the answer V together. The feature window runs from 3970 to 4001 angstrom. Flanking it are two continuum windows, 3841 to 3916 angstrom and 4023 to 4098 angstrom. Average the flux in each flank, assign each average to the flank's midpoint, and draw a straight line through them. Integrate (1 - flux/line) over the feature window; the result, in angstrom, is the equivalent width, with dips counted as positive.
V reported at 2.2 angstrom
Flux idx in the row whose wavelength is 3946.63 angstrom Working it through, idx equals 146.8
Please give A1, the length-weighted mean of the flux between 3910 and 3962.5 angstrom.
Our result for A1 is 121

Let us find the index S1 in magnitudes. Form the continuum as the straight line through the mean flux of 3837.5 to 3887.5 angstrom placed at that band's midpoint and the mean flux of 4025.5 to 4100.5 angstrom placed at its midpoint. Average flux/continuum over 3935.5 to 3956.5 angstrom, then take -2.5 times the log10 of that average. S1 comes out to 0.38 mag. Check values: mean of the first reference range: 152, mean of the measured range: 124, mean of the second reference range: 208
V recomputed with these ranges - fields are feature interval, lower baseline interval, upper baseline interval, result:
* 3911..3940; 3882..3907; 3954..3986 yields 6.4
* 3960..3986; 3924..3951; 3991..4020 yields 6.1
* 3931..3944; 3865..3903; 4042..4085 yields 7.7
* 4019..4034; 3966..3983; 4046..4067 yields -3.5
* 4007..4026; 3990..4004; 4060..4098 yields -0.9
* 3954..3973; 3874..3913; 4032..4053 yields 8.1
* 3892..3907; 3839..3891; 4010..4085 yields 1.6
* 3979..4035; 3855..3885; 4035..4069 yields -3.8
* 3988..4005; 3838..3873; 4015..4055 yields -0.7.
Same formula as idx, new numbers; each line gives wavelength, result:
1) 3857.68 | 122.8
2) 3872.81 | 122.4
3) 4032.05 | 165.8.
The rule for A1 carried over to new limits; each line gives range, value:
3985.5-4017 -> 204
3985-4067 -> 202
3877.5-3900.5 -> 143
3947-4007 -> 155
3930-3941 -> 56.6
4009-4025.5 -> 216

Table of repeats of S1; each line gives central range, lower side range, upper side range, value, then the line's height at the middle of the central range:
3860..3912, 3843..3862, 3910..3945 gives -0.13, 136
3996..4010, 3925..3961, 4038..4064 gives -0.22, 159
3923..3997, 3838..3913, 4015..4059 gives 0.38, 179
